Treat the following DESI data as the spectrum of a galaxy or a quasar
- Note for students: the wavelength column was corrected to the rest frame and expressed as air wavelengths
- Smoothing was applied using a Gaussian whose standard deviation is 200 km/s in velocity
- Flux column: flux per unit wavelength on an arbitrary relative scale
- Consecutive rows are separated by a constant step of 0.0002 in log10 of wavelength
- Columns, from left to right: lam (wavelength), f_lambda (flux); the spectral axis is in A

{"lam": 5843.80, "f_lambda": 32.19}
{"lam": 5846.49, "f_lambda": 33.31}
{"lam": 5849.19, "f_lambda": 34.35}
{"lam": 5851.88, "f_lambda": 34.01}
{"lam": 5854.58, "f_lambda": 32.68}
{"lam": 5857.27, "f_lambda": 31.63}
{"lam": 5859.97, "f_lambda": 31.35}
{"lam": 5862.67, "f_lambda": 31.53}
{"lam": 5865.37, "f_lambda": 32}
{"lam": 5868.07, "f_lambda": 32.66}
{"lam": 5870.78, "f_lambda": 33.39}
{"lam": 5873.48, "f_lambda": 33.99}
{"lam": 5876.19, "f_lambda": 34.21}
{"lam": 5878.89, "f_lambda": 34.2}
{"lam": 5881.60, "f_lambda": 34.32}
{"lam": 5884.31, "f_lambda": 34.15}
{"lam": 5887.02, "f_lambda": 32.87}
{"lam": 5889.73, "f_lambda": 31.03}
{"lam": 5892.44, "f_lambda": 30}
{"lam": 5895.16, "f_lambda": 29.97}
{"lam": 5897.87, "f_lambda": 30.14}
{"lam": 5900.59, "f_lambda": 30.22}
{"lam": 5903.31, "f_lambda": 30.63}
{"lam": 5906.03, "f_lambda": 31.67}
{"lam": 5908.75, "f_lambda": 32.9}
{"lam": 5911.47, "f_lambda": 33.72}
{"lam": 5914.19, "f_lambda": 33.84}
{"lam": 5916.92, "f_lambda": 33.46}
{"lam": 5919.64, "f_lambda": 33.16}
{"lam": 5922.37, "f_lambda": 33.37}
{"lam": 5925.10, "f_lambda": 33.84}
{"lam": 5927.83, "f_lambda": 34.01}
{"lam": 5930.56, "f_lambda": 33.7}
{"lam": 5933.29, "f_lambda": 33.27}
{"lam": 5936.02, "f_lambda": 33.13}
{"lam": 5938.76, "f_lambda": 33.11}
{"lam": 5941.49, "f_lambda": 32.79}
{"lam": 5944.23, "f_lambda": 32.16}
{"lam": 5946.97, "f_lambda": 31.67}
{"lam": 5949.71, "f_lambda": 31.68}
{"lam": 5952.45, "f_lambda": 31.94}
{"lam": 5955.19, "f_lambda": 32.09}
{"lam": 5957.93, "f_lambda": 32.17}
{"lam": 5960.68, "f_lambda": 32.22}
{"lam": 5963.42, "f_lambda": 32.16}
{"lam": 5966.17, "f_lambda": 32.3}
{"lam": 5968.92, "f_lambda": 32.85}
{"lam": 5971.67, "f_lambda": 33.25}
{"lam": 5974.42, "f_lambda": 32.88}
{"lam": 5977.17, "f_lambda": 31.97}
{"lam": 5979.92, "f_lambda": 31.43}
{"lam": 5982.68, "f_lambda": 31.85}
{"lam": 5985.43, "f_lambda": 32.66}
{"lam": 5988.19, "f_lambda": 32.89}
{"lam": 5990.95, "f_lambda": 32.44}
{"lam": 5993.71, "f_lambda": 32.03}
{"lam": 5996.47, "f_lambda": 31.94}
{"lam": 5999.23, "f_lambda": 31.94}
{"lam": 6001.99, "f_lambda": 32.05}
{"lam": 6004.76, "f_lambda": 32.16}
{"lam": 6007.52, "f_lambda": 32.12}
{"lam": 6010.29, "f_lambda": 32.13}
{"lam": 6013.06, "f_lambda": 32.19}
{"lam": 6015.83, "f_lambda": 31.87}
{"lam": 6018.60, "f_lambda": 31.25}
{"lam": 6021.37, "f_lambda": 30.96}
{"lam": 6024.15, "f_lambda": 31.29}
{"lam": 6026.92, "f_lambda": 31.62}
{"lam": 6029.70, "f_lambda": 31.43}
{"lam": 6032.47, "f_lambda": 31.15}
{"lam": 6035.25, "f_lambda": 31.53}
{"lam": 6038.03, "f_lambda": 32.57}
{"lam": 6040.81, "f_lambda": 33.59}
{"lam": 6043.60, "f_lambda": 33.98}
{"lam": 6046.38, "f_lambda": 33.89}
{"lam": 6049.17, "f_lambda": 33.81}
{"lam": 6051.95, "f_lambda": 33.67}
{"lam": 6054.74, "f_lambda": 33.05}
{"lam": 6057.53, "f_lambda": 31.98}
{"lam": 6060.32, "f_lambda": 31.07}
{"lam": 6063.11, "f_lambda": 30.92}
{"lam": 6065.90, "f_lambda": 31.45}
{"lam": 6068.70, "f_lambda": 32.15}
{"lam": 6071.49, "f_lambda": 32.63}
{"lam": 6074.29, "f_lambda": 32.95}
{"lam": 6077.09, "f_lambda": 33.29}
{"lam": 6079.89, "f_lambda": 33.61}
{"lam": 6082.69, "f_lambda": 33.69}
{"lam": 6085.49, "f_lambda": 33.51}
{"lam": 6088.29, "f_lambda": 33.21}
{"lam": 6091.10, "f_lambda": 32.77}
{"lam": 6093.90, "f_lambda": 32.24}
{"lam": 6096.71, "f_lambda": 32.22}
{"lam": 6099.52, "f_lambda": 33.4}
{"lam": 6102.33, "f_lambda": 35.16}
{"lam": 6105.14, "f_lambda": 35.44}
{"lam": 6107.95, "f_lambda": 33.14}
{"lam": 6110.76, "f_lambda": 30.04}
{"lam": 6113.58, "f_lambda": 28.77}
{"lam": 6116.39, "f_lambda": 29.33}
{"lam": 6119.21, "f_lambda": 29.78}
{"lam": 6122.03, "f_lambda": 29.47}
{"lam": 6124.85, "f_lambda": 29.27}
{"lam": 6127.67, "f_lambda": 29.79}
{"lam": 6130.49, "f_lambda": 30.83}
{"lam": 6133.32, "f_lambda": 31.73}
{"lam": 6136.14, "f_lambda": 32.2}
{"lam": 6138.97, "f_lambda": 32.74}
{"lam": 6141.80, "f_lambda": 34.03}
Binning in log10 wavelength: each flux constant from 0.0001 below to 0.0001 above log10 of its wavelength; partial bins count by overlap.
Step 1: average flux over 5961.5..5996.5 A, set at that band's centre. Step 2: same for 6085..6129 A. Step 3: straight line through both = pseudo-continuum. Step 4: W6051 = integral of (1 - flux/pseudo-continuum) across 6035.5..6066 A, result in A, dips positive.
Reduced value -0.7 A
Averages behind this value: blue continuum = 32.4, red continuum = 31.7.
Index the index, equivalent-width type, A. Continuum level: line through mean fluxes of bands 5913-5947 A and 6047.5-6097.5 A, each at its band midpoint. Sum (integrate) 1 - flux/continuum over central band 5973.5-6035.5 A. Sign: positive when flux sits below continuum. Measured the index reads 2.0 A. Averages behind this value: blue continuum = 33.2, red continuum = 32.7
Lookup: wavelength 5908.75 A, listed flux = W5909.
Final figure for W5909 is 32.9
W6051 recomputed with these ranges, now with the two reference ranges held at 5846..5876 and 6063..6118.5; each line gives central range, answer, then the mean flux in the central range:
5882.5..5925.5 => 0.79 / 32.2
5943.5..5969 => 0.48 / 32.1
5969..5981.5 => 0.09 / 32.4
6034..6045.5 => -0.14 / 33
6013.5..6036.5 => 0.83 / 31.4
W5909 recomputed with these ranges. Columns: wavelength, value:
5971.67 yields 33.25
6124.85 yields 29.27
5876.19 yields 34.21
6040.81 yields 33.59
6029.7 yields 31.43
